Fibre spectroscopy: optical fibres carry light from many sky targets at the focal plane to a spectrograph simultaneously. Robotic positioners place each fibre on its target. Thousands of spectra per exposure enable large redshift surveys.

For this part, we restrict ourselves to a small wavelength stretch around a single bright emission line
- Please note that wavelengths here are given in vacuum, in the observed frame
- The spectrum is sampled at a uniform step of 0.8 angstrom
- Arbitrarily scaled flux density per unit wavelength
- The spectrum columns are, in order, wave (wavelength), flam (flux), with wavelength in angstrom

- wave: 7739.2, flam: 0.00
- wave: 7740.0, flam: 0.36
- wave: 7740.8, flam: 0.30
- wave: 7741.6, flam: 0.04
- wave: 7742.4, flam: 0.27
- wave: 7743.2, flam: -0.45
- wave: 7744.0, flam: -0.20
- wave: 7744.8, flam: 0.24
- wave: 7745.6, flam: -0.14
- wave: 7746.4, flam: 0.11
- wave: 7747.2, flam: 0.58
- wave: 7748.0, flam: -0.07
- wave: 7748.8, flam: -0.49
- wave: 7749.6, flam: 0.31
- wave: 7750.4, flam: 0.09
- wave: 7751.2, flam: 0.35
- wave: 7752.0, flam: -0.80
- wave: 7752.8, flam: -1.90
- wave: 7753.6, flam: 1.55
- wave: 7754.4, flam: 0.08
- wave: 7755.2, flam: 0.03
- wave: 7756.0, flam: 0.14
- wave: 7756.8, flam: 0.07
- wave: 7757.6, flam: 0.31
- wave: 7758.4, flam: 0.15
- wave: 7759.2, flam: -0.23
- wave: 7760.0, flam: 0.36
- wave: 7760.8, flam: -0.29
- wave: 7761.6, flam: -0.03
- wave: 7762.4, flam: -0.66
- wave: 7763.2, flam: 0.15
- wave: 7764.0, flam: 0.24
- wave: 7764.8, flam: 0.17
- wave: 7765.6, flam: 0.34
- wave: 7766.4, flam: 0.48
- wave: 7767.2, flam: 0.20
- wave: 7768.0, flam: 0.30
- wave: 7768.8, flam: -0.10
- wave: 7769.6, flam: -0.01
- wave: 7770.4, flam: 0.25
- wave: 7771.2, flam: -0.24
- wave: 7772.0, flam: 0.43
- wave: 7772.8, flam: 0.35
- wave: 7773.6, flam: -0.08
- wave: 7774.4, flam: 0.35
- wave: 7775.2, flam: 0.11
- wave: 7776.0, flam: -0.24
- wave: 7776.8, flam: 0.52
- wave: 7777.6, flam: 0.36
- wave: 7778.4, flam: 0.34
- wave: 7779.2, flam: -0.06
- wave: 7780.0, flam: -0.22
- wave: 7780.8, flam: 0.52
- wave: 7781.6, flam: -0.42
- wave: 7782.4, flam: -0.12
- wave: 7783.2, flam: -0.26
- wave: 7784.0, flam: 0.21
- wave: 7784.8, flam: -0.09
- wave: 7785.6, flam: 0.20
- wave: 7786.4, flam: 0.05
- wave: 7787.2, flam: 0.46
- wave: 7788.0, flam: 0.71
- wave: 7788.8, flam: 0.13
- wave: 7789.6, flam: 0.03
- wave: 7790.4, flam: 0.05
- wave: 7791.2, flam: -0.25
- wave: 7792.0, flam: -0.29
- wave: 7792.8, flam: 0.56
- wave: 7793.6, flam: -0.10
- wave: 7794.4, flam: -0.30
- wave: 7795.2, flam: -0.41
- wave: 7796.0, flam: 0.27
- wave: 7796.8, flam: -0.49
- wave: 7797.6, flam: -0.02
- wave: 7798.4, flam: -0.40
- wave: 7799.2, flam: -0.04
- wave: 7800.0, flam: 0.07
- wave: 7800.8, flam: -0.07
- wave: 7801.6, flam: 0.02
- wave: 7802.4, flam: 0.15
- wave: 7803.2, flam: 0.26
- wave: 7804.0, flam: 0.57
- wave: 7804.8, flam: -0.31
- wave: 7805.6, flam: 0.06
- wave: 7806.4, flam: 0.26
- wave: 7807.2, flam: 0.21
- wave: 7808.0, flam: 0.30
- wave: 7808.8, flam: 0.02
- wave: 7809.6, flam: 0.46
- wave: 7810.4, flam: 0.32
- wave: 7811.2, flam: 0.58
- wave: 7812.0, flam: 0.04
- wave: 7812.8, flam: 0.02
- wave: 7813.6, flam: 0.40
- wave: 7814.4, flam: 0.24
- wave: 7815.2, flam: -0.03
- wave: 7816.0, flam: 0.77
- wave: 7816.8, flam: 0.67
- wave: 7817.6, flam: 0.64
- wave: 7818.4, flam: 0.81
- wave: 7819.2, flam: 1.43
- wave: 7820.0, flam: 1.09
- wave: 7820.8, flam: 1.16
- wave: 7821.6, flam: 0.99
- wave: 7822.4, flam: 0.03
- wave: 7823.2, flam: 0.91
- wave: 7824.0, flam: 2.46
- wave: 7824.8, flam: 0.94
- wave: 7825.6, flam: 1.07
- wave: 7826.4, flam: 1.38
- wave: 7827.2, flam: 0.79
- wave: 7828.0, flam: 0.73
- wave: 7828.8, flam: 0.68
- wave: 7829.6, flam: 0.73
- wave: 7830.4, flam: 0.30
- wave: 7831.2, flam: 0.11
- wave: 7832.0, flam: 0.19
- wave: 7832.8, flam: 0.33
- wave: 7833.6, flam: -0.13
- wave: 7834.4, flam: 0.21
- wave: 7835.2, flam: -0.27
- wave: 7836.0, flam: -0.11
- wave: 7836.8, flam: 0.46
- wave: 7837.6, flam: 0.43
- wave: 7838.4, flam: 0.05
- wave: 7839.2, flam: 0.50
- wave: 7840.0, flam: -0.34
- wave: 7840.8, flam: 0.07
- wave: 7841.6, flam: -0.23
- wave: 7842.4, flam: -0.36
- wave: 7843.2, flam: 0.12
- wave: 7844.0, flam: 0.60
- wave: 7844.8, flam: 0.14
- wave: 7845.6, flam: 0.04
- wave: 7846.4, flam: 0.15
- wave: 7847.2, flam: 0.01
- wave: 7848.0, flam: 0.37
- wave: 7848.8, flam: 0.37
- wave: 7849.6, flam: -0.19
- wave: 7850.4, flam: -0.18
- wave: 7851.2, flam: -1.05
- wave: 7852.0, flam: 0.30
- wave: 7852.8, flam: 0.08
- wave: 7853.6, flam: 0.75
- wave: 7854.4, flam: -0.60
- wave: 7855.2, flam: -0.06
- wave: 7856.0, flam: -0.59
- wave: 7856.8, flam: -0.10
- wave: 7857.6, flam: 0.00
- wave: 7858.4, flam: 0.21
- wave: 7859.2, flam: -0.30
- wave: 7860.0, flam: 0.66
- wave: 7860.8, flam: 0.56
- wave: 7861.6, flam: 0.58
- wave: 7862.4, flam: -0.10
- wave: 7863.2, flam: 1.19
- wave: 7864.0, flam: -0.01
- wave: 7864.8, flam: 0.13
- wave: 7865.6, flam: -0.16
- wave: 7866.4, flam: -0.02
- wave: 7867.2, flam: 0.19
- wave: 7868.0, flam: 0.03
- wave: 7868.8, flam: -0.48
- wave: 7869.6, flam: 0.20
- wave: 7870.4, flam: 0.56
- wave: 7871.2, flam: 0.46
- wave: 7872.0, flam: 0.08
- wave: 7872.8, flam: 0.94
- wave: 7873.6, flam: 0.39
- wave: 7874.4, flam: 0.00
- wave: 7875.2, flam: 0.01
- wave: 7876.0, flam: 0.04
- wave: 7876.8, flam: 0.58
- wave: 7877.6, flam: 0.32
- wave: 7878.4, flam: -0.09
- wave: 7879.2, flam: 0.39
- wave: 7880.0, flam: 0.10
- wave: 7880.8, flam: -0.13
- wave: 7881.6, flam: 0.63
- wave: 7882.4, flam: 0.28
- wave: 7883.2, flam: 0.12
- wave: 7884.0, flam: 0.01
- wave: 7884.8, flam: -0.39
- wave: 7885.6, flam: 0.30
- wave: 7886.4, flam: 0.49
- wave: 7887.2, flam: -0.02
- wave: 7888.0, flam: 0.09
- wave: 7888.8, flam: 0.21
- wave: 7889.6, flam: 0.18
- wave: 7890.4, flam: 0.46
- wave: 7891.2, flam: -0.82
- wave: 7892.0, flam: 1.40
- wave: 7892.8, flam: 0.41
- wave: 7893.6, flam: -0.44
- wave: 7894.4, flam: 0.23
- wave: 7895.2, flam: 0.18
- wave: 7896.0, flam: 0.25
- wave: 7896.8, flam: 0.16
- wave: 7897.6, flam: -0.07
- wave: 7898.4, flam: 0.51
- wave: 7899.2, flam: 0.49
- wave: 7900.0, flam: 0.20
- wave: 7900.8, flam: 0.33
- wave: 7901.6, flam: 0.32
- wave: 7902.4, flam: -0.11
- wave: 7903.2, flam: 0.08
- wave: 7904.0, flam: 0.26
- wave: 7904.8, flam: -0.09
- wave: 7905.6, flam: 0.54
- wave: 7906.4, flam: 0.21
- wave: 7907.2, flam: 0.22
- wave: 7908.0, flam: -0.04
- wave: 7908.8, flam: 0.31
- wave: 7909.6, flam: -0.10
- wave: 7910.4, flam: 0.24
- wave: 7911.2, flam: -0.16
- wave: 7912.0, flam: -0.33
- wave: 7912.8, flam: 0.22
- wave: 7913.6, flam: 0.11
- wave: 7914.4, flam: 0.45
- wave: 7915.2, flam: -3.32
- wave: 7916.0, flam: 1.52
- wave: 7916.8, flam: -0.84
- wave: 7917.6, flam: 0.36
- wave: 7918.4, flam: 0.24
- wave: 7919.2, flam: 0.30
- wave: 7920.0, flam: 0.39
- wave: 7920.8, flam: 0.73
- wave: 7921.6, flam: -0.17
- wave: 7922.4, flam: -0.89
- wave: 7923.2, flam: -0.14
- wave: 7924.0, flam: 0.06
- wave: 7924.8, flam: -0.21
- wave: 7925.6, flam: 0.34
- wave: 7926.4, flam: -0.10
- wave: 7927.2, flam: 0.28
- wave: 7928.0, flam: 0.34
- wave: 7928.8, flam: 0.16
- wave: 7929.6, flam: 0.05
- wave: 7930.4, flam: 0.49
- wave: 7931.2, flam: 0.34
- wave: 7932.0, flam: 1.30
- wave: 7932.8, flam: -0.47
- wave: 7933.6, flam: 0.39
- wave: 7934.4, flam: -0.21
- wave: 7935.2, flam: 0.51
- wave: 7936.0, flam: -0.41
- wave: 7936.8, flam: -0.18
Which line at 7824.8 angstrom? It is [O II]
